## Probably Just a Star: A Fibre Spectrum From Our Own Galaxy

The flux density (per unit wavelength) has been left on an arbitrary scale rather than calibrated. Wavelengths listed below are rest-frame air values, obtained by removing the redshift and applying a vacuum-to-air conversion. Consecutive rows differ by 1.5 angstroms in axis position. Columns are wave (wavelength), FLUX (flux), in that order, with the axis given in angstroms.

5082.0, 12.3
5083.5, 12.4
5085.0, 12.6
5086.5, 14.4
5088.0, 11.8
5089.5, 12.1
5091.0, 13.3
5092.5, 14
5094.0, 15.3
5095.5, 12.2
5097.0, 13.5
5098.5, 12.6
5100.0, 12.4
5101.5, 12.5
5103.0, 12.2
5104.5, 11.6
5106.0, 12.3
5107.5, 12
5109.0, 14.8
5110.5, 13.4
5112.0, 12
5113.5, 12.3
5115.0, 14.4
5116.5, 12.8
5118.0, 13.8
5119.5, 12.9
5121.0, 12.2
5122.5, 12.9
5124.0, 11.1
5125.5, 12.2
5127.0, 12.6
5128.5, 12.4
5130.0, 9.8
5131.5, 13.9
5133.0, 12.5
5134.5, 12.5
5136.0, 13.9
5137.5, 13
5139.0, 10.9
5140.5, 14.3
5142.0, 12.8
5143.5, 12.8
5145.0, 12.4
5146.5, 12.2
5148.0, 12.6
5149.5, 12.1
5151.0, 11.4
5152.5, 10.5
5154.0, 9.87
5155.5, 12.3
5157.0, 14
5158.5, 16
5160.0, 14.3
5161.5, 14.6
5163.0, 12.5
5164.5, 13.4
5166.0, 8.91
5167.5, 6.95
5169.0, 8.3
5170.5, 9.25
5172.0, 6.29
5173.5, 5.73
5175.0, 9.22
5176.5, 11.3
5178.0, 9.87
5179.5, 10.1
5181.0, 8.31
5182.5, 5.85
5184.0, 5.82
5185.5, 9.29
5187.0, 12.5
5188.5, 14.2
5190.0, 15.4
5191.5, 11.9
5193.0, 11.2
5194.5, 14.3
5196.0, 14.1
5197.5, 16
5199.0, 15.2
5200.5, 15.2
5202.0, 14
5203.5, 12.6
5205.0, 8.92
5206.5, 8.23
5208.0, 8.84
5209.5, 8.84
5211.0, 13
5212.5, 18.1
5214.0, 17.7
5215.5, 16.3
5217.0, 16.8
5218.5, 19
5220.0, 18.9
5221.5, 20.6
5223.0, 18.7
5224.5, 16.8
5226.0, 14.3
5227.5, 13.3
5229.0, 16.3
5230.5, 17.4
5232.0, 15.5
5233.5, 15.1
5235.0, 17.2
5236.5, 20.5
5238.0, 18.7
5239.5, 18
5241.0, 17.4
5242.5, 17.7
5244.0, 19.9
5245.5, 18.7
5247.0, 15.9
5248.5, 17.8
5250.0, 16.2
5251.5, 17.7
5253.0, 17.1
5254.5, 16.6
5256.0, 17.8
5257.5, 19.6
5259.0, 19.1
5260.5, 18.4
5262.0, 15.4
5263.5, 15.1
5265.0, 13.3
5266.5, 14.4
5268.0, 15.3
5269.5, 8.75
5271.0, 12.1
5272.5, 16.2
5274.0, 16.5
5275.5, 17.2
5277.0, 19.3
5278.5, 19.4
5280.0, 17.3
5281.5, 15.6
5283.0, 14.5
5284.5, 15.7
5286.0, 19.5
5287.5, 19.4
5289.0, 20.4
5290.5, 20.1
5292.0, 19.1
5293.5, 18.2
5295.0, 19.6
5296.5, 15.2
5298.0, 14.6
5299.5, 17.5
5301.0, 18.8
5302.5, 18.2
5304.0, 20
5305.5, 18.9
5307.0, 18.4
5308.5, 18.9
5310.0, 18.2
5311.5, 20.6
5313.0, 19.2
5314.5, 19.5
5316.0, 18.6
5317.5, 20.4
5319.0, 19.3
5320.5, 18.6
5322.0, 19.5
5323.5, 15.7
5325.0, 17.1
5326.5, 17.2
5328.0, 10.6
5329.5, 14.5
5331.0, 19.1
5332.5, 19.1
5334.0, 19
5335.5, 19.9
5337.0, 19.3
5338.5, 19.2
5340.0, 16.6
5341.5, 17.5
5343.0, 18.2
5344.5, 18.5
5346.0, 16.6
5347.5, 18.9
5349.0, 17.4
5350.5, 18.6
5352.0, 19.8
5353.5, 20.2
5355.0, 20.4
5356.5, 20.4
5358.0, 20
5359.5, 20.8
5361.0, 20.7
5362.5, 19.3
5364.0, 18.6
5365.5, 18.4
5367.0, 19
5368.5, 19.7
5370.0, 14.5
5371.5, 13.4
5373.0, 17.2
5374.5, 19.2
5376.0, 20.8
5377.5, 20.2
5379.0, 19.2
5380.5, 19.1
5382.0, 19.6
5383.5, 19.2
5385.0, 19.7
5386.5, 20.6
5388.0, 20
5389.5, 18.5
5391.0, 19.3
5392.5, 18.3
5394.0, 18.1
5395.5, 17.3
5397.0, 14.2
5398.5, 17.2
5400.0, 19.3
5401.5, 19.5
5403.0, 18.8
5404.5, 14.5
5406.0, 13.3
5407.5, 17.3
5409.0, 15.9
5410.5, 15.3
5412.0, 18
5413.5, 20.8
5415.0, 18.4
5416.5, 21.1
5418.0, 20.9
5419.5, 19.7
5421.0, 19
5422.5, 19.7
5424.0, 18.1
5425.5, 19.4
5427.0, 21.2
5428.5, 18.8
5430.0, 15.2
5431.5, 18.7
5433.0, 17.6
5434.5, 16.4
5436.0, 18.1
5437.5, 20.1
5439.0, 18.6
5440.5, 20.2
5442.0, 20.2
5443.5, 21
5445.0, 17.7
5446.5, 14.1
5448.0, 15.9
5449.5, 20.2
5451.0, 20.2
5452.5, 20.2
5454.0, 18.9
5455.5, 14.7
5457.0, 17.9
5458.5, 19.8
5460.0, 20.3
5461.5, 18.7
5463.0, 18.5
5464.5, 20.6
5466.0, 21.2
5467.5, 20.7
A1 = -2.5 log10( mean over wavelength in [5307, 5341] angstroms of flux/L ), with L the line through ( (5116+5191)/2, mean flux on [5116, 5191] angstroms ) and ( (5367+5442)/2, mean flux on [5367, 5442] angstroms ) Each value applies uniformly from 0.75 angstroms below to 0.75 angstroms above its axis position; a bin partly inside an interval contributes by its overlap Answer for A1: -0.13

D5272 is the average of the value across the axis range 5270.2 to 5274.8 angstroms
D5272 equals 14.9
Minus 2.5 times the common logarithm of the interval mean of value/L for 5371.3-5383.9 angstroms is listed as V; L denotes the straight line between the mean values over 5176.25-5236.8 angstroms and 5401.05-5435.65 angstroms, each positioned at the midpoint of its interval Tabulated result -0.09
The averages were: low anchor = 13.8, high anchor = 18.1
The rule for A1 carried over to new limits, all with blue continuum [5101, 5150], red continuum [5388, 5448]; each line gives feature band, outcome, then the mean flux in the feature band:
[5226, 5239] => -0.137 mag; 16.6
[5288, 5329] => -0.135 mag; 18.2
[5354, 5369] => -0.155 mag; 19.7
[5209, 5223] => -0.173 mag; 16.8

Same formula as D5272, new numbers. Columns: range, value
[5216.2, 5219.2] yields 17.9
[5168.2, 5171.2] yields 8.74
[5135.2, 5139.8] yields 12.6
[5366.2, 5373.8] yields 16.8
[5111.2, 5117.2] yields 12.9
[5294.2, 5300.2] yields 16.7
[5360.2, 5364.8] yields 19.5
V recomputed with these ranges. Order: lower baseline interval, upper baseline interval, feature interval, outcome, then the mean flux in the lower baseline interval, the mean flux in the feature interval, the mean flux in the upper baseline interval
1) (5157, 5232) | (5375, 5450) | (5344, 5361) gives -0.14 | 12.8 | 19.3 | 18.5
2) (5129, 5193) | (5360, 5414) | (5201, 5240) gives -0.18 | 11.3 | 15.5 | 18.2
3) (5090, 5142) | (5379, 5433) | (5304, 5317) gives -0.16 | 12.8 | 19.1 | 18.4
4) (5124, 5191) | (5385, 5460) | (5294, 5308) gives -0.18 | 11.3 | 17.9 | 18.4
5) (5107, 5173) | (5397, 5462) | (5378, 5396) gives -0.10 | 12.2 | 19.1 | 18.3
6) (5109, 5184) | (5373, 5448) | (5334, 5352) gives -0.10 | 11.6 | 18.3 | 18.5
